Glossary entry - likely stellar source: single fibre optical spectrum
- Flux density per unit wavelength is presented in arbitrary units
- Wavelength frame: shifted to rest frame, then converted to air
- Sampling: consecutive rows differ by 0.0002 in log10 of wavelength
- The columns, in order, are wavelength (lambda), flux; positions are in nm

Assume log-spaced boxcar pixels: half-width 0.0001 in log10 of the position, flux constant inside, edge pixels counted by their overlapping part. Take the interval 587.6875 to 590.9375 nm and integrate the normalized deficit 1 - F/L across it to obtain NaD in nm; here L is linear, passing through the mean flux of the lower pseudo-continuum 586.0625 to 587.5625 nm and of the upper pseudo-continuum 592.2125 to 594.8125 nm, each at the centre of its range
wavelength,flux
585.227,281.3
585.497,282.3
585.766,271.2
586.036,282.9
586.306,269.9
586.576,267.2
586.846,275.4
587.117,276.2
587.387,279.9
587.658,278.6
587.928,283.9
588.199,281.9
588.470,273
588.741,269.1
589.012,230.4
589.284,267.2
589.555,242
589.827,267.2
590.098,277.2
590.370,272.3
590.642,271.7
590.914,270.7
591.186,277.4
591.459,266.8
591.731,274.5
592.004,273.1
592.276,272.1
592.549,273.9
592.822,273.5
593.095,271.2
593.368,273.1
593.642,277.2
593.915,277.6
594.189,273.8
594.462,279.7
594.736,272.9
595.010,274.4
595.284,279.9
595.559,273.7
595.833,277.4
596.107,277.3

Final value 0.083 nm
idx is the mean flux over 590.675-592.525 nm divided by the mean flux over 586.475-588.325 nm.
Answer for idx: 0.98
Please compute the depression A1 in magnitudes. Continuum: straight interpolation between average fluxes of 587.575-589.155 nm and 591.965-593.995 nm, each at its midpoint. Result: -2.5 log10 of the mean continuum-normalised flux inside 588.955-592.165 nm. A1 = 0.019 mag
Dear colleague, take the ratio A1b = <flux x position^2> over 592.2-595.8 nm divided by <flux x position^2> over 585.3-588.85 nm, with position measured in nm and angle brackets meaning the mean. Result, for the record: 1.0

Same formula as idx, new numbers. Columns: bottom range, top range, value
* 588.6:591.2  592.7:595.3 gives 1.04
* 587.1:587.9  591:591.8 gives 0.98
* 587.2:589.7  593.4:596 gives 1.03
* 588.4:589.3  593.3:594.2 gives 1.07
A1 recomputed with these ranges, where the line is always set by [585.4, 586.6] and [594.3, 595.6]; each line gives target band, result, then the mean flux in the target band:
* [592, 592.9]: 0.01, 273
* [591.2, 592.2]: 0.01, 272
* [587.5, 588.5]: -0.02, 280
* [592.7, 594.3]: 0.01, 274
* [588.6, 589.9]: 0.09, 255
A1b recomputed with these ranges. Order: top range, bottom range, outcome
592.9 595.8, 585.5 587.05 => 1.03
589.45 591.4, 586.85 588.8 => 0.98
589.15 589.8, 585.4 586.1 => 0.93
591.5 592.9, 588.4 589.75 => 1.08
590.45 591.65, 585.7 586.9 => 1.01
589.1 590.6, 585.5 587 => 0.98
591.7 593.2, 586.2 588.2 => 1.01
